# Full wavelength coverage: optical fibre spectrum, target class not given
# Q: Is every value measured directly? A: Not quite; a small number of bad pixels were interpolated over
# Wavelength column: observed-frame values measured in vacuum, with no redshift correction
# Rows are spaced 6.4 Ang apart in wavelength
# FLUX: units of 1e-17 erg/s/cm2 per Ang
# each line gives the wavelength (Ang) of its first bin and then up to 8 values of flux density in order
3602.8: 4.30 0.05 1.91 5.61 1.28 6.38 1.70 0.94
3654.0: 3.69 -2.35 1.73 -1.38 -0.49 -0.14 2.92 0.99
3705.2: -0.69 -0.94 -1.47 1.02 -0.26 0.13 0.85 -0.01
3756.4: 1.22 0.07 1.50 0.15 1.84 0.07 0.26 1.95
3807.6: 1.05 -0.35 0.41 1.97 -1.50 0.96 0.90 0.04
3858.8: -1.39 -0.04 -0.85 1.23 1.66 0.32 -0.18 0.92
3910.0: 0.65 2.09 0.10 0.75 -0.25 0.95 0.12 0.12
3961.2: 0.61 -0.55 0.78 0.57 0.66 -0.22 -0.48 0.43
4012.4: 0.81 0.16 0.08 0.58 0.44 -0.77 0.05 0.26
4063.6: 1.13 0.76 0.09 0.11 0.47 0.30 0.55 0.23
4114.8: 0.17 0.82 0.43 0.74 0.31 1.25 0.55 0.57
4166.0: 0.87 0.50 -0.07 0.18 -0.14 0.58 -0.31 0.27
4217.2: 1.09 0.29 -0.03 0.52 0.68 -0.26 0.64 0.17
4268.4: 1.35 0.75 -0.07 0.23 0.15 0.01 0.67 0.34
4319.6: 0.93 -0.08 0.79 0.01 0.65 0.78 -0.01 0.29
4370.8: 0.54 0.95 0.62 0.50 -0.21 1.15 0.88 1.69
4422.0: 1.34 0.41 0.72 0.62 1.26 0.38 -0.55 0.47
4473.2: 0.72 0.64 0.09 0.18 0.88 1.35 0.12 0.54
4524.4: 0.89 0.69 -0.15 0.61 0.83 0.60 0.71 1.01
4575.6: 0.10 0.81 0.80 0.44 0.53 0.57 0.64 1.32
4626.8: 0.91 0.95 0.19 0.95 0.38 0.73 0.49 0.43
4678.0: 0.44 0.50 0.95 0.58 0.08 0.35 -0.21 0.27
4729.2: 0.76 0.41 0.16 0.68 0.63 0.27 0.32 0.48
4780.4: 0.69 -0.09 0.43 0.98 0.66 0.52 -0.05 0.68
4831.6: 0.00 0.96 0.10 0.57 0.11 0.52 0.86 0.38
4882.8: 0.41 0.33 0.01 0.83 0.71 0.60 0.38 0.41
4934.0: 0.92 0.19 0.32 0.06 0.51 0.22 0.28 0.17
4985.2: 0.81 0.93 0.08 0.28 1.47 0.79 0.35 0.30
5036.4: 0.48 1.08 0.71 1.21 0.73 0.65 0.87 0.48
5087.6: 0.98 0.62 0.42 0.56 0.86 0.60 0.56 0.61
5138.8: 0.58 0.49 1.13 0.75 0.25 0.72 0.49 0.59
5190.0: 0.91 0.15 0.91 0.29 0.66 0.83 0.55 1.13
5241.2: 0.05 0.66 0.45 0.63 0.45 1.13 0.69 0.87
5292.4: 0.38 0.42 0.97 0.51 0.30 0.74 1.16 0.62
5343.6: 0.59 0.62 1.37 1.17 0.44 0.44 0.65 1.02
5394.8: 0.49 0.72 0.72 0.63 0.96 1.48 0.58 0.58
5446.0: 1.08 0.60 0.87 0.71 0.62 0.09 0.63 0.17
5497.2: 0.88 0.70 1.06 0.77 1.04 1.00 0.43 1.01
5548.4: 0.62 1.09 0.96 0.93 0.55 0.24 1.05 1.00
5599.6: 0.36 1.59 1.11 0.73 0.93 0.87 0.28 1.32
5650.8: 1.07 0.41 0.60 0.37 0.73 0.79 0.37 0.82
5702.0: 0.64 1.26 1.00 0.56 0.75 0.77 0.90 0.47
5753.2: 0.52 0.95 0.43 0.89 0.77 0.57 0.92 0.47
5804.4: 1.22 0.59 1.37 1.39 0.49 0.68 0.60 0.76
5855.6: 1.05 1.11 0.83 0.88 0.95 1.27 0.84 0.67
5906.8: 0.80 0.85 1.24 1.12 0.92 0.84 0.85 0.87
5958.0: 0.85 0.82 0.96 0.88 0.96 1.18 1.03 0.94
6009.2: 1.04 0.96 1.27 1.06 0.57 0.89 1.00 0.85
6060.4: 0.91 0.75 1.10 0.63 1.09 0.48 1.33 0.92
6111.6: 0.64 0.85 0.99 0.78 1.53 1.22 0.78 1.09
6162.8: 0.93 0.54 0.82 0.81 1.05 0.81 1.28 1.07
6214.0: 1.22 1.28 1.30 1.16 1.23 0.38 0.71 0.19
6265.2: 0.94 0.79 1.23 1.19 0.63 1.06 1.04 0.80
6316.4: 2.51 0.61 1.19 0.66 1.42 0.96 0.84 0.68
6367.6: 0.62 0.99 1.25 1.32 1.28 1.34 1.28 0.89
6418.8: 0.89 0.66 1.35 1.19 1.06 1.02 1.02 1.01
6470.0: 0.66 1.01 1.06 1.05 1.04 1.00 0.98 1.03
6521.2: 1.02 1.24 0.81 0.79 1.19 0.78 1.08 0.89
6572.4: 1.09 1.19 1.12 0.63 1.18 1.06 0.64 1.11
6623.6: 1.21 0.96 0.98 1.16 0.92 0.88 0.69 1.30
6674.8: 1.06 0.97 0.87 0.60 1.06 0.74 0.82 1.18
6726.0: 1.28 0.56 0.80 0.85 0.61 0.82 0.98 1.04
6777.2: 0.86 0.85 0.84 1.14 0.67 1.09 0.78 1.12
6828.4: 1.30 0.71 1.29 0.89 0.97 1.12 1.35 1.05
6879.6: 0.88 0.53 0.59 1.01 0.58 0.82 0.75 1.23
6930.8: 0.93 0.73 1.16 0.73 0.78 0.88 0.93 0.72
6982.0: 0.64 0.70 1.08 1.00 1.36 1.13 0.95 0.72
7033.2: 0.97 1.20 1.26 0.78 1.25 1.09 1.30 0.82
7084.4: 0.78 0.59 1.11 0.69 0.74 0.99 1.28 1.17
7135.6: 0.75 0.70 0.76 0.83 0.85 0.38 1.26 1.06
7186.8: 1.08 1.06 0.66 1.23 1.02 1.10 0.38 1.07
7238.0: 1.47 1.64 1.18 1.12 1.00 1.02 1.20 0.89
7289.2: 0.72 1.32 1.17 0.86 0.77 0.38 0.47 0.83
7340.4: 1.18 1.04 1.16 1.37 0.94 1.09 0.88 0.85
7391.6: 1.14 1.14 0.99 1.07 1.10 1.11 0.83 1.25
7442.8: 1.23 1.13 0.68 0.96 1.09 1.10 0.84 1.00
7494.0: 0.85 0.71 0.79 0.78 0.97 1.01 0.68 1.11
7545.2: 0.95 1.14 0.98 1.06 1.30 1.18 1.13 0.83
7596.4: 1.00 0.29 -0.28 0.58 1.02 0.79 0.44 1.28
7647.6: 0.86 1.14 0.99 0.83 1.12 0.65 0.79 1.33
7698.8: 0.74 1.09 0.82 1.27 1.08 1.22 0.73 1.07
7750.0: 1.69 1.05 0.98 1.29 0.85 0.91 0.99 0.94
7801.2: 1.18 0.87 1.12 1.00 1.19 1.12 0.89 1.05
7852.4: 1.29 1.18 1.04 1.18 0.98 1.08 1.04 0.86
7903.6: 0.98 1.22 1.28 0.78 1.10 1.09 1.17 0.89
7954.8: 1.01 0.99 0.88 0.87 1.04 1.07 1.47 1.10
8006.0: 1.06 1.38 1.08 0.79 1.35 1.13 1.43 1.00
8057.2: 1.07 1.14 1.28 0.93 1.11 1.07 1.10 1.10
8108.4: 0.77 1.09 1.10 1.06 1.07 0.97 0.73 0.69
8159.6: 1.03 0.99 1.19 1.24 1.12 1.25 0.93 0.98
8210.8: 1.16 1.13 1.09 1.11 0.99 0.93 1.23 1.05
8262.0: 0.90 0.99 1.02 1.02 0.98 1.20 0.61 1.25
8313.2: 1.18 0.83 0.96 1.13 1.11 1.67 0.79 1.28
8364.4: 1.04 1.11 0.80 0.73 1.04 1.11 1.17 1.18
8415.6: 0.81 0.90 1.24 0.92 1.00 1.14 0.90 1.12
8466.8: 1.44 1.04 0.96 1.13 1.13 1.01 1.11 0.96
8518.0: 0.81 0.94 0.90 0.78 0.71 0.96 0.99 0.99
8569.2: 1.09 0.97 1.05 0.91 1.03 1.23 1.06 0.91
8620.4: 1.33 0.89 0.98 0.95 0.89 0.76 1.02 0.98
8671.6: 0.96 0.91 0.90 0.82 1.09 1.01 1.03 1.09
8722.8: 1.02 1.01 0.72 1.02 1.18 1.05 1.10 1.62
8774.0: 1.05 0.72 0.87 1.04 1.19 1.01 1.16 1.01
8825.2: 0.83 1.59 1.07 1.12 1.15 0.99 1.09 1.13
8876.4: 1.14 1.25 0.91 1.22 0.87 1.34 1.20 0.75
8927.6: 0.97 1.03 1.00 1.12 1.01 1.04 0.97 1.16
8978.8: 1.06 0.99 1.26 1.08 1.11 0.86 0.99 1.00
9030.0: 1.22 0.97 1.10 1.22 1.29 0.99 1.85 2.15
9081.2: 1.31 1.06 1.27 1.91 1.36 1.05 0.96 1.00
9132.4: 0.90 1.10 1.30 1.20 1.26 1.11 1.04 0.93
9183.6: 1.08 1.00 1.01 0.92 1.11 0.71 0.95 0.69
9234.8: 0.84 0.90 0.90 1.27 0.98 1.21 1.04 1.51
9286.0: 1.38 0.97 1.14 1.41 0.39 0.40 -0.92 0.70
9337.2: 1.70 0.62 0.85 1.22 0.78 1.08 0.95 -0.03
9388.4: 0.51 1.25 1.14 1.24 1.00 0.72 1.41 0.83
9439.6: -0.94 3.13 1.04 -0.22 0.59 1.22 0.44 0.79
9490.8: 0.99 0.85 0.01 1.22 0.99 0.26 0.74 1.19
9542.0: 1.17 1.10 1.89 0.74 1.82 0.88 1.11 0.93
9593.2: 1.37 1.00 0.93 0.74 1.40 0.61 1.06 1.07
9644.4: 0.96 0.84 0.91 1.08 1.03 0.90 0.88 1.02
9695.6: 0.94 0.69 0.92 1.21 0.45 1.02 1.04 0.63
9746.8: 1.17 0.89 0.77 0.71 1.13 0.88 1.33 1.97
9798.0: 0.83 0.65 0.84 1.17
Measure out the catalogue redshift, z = 0.382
